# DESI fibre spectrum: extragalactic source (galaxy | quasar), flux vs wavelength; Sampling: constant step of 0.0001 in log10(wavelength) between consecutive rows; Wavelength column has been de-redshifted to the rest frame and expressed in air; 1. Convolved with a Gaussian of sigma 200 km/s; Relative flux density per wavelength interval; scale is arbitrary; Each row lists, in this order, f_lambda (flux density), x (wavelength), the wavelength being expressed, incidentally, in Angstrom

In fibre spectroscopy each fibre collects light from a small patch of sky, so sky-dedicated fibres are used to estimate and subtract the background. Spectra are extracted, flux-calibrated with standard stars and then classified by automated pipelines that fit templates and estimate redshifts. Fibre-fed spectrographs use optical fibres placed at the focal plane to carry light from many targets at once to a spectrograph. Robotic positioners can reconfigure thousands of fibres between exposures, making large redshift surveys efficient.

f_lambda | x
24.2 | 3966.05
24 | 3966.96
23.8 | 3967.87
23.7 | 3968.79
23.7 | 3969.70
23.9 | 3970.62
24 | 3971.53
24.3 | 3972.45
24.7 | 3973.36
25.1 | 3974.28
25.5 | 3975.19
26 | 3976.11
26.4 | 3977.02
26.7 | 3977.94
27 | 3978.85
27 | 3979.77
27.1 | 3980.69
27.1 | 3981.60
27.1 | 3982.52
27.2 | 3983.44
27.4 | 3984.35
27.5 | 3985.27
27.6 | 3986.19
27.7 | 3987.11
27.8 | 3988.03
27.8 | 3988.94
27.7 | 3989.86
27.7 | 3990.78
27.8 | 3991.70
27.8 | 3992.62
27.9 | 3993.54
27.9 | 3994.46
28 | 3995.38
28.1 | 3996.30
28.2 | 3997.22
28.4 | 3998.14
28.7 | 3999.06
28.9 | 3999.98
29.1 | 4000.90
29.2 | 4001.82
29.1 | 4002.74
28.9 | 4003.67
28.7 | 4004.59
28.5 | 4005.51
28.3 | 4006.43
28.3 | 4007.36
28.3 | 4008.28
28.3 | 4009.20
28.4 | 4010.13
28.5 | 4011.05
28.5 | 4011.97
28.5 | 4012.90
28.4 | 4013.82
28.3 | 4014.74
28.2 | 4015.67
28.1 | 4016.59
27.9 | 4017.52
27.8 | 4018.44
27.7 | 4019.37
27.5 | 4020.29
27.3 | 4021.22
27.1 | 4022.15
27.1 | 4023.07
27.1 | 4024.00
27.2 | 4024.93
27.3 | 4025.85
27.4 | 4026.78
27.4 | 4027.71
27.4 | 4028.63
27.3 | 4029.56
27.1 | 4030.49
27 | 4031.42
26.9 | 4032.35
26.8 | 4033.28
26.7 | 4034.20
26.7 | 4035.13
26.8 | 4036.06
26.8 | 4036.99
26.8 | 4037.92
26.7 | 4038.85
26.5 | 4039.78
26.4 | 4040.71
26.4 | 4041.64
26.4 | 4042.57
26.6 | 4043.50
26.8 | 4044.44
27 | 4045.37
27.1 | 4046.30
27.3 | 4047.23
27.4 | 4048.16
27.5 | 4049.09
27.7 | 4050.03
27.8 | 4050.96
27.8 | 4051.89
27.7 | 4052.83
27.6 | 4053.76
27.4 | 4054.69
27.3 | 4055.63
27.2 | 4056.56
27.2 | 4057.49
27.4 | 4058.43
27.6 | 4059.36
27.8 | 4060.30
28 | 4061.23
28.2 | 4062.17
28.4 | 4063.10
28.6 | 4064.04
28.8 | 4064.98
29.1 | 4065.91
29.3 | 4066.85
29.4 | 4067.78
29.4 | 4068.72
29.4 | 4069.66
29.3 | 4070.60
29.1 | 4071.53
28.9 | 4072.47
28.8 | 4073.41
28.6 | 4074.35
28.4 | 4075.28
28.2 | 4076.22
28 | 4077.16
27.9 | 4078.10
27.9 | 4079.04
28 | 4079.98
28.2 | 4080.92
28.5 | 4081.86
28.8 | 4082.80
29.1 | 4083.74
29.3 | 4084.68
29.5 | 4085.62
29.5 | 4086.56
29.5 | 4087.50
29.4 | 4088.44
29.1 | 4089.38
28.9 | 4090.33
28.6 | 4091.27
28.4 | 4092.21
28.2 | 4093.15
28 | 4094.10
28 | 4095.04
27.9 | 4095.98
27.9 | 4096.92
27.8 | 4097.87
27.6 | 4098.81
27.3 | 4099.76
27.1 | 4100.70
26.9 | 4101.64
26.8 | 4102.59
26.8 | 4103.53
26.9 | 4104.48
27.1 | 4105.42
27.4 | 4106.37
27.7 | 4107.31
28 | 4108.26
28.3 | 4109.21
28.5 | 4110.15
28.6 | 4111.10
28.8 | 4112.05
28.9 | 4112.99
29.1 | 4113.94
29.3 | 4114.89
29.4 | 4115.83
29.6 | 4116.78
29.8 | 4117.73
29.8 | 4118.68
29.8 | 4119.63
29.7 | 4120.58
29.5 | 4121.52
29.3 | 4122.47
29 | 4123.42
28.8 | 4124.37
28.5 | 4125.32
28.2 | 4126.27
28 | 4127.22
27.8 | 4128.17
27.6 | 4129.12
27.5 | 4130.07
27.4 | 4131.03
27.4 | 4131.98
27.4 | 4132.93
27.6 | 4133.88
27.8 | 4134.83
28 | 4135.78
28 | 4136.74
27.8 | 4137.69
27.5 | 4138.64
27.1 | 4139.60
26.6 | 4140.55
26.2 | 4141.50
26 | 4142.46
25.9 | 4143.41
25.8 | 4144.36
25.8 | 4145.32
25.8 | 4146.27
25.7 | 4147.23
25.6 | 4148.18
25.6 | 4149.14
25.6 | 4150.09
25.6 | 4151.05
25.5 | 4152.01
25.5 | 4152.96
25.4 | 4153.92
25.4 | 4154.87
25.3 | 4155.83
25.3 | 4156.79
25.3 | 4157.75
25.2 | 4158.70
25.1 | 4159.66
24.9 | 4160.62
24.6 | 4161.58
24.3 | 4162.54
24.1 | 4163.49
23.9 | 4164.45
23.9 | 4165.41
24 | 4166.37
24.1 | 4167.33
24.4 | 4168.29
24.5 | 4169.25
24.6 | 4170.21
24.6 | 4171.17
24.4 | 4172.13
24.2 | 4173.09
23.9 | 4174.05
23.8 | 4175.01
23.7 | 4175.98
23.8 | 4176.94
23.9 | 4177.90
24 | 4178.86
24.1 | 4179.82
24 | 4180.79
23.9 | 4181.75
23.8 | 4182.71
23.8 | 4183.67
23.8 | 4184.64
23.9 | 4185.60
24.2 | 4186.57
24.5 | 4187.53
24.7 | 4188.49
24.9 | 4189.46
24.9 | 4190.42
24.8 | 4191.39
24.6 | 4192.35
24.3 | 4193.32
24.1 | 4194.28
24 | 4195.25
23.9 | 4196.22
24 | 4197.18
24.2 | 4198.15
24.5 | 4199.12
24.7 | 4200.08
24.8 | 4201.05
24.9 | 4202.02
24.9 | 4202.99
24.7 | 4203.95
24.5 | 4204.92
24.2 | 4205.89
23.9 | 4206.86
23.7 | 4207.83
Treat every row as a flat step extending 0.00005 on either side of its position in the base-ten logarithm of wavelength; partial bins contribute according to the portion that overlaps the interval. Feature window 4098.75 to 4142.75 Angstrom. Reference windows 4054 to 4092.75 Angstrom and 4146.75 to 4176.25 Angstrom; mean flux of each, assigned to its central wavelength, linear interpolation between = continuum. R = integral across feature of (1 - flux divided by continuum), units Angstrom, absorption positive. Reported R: -2.6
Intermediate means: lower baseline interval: 28.5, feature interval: 28.1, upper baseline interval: 24.8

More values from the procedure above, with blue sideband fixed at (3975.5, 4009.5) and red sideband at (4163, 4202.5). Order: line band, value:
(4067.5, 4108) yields -3.5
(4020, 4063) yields -0.4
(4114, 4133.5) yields -2.6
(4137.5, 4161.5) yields -0.9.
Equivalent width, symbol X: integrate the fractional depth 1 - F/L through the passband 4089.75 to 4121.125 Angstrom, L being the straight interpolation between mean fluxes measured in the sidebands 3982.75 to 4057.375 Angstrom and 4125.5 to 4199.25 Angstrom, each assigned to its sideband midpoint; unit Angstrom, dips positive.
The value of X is -2.5 Angstrom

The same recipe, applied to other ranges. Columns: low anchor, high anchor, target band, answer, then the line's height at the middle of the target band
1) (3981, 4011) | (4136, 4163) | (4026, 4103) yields -2.3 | 27.1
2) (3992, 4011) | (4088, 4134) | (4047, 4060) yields 0.4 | 28.4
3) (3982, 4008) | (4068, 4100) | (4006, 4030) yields 0.3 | 28.2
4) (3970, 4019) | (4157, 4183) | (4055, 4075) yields -1.7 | 26.2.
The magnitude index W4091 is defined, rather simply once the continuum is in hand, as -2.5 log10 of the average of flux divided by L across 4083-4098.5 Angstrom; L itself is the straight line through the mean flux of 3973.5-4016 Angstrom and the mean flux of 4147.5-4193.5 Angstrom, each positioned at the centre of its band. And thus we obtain -0.11 mag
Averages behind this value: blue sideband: 27.8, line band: 28.7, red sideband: 24.6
